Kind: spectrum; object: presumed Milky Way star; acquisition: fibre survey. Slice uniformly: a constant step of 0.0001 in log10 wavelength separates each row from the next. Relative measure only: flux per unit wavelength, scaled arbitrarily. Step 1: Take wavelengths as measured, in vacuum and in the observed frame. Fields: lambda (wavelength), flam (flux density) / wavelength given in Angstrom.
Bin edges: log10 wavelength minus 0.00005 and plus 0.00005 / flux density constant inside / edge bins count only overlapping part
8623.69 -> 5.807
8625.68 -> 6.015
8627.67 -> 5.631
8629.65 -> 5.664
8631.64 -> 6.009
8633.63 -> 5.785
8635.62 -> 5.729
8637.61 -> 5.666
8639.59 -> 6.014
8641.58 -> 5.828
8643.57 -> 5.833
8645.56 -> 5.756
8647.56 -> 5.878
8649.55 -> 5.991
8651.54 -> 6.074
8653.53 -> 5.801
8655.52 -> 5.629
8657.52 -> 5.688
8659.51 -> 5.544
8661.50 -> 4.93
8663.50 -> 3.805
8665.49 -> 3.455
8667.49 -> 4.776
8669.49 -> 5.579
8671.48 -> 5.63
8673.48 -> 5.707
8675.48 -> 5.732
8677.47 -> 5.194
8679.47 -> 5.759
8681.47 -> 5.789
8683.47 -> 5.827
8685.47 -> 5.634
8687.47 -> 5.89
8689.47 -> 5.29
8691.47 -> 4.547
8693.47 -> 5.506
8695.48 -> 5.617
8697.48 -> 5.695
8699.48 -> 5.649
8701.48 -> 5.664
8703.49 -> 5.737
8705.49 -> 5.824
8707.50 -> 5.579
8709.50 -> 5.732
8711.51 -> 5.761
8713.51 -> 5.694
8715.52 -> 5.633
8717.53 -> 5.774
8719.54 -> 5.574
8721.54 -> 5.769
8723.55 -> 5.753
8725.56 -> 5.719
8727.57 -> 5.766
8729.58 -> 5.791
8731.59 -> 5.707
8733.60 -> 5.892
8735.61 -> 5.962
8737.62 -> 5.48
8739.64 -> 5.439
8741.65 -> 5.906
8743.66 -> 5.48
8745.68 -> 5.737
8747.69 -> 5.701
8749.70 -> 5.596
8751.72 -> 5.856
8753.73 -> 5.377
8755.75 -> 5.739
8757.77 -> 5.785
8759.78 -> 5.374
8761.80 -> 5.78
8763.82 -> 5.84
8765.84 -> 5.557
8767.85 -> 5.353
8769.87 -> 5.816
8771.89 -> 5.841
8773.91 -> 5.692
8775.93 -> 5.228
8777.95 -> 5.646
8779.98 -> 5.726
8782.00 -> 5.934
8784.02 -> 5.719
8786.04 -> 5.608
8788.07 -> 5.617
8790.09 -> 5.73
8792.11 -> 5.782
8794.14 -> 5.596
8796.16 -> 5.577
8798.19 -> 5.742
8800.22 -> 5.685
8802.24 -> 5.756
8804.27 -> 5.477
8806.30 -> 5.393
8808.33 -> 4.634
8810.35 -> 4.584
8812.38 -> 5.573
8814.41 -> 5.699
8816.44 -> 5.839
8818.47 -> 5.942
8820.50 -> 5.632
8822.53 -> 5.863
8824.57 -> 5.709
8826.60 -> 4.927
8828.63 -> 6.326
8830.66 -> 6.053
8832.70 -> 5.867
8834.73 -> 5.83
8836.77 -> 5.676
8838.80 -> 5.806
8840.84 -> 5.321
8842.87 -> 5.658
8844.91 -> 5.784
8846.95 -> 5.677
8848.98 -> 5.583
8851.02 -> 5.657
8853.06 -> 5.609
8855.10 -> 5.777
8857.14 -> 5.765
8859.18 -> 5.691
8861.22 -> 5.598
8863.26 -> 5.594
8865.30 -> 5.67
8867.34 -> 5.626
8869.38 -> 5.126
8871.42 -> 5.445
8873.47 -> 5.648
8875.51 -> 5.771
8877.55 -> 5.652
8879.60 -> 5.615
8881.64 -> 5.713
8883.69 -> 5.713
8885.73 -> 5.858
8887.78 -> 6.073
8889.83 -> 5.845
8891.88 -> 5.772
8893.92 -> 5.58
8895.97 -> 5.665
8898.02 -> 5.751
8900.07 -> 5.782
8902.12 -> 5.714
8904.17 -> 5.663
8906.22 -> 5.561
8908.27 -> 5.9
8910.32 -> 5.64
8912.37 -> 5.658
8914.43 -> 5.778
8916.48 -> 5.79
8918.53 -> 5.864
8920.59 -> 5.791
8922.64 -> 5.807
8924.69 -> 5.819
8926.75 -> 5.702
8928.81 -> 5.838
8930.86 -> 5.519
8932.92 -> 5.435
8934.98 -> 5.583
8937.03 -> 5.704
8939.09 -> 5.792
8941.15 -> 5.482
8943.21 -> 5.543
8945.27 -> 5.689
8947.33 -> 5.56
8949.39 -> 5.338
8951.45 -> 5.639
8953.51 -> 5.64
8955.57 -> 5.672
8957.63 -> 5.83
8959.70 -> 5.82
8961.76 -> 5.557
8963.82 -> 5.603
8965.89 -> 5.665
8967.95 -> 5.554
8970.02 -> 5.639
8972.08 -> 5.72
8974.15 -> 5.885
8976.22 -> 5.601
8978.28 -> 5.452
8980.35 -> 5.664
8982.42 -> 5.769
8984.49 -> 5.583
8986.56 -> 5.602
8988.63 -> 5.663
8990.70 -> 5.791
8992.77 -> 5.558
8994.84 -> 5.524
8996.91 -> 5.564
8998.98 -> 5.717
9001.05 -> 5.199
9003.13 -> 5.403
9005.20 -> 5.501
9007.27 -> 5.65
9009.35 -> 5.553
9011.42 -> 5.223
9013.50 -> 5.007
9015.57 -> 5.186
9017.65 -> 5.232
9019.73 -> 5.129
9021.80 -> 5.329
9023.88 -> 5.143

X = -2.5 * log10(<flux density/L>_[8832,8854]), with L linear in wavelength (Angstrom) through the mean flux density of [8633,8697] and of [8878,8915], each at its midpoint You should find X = 0.00 mag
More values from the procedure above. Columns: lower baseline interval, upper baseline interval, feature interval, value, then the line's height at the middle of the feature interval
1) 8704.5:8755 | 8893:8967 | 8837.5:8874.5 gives 0.01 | 5.69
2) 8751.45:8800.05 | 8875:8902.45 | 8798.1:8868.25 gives 0.02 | 5.71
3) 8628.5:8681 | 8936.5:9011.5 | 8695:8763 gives -0.03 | 5.54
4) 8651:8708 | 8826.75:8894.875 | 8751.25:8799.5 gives -0.02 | 5.57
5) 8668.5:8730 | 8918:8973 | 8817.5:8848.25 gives -0.02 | 5.65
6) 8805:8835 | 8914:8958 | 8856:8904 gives -0.01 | 5.63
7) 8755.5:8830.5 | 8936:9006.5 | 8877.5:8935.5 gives -0.02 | 5.62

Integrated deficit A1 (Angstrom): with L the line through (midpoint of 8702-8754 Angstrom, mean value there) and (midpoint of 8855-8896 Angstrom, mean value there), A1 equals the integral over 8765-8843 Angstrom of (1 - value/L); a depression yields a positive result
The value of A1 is 0.87 Angstrom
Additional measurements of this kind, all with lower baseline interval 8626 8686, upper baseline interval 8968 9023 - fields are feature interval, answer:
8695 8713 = -0.5 Angstrom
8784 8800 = -0.4 Angstrom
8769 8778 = -0.2 Angstrom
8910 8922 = -0.5 Angstrom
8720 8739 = -0.7 Angstrom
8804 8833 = -0.2 Angstrom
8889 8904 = -0.6 Angstrom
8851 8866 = -0.4 Angstrom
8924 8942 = -0.5 Angstrom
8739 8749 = -0.2 Angstrom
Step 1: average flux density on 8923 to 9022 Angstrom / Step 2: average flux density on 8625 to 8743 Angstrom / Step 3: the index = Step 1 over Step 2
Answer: 0.99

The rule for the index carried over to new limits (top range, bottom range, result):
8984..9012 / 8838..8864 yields 0.98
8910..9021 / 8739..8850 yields 0.99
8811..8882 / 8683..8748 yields 1.00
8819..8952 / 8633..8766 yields 1.02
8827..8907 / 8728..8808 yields 1.01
